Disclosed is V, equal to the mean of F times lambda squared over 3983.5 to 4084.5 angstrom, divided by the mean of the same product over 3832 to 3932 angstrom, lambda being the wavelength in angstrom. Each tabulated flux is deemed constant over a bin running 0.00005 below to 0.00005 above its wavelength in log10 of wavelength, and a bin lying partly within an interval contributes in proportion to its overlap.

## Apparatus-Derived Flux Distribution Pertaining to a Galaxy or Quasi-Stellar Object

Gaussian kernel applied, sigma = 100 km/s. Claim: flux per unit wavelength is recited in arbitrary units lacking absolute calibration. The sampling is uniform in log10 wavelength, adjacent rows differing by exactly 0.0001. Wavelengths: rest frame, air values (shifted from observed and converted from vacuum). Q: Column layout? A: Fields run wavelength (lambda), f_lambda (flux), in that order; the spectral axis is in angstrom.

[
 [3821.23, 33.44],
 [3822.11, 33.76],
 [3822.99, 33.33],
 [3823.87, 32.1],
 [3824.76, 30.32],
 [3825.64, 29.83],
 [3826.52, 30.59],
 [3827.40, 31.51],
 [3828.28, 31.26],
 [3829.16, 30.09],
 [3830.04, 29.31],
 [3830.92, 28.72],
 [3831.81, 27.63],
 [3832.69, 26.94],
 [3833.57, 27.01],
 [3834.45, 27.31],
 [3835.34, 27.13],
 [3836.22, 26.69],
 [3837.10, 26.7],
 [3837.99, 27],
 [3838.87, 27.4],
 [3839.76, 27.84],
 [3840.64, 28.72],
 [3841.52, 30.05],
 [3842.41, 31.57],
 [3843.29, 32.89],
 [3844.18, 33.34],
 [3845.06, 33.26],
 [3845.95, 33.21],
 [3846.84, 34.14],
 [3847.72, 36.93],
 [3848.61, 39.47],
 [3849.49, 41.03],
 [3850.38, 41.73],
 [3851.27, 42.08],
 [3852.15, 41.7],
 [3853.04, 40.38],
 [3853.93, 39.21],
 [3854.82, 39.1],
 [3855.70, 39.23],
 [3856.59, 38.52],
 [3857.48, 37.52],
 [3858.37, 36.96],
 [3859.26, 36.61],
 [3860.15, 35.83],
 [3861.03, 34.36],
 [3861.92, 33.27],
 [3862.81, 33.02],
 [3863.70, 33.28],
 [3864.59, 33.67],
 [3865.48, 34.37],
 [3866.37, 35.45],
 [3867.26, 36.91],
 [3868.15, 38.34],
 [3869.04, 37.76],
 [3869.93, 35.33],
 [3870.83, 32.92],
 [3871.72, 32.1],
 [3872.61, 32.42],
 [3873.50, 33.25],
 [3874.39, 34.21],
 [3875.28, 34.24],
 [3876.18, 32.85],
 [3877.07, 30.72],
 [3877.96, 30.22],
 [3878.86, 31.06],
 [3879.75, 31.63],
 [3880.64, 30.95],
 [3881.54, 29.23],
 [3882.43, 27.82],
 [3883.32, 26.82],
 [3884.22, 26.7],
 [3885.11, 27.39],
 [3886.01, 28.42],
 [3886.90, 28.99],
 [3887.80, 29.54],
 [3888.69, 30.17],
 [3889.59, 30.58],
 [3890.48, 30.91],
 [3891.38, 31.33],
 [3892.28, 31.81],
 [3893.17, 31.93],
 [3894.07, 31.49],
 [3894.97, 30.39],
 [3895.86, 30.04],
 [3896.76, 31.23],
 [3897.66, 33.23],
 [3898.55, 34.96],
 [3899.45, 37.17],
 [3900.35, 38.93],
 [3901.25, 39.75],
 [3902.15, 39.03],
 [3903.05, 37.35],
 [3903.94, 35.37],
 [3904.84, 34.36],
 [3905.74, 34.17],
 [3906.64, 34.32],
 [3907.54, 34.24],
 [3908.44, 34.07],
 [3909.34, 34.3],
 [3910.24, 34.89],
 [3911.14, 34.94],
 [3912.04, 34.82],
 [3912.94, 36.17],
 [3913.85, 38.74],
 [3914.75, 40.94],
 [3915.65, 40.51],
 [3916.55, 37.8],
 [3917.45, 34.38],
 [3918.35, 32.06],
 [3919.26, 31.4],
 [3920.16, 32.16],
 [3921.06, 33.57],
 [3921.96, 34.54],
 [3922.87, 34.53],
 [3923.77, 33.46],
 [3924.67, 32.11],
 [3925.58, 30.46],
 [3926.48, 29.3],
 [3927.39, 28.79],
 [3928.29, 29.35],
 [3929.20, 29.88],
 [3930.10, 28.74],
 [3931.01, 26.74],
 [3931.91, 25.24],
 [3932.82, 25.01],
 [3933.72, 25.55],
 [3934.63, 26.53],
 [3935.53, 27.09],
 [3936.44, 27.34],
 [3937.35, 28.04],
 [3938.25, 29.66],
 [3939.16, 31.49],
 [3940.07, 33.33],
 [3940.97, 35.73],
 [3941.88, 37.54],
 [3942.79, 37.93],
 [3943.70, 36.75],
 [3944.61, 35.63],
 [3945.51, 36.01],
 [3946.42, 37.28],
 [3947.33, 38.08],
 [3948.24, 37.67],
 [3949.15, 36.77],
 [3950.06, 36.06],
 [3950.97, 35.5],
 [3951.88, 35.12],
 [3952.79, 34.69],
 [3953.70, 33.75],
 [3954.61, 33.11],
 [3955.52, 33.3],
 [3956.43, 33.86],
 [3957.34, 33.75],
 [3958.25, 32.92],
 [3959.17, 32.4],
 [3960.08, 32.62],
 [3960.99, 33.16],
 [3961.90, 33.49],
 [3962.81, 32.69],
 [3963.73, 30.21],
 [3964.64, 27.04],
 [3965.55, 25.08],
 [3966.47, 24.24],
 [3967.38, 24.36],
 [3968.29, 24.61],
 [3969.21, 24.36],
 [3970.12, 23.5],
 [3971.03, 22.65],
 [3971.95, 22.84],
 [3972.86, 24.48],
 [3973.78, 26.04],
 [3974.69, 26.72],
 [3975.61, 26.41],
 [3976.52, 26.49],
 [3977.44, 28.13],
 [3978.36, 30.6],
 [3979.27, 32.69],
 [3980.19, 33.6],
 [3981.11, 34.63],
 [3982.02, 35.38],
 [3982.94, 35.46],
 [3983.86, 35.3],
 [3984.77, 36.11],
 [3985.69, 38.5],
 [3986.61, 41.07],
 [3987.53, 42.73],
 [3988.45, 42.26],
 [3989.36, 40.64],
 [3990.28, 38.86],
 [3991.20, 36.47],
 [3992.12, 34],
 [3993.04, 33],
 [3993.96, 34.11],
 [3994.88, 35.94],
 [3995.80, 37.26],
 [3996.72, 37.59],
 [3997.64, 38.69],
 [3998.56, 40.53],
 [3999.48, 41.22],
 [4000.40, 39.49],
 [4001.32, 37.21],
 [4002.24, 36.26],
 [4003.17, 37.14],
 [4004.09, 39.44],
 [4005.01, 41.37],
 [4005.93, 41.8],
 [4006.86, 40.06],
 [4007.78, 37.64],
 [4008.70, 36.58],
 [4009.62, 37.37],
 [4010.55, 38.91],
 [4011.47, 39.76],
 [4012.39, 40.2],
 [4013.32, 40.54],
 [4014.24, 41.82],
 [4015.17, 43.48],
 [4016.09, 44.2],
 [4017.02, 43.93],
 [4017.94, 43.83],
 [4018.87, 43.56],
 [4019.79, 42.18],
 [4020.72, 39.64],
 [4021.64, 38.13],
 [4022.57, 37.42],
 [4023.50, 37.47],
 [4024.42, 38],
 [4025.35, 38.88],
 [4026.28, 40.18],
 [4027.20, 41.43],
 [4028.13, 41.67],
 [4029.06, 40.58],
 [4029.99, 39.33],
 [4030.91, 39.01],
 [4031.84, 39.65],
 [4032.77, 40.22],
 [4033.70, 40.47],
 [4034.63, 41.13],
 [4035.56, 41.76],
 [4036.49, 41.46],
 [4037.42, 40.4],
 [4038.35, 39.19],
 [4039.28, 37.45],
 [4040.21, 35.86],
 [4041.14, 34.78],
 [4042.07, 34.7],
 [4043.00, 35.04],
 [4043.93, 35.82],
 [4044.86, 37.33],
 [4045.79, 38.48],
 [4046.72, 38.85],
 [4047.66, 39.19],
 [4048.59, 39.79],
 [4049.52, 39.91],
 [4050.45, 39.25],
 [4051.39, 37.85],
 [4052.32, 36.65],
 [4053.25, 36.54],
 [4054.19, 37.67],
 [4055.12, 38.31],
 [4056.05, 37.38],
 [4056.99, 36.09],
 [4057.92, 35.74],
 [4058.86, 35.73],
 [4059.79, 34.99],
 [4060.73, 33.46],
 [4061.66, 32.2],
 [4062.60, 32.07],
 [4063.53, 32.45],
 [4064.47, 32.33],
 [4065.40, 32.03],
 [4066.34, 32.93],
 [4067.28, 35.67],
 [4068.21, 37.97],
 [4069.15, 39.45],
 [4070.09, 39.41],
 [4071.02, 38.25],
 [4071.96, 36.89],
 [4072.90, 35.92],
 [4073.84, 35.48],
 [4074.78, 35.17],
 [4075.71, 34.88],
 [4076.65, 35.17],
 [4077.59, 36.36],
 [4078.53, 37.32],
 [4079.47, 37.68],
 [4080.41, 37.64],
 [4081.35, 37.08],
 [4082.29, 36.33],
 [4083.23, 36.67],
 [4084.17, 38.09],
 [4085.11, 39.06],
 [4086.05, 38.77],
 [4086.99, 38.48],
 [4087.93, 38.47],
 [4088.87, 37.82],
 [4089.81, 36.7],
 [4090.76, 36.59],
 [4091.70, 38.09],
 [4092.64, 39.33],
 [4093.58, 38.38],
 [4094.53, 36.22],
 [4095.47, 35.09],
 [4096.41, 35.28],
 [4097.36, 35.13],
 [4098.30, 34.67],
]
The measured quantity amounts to 1.24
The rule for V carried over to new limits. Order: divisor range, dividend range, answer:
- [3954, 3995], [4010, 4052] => 1.28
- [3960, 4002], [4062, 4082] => 1.14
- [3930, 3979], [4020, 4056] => 1.32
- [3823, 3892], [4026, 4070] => 1.27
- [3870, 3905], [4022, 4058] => 1.29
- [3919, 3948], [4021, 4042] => 1.30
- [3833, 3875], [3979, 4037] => 1.23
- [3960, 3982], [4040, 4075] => 1.35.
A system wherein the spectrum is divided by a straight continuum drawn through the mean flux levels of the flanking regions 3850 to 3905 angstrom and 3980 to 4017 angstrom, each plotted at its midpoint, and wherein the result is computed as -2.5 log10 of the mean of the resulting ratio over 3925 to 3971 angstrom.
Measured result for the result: 0.17 mag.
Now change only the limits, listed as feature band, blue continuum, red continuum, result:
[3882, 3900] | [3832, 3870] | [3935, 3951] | 0.122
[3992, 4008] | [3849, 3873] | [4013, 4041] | 0.049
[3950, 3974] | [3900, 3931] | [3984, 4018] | 0.231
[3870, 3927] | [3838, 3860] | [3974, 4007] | 0.092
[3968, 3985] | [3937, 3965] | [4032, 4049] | 0.219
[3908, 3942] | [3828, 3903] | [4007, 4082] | 0.082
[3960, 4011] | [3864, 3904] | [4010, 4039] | 0.141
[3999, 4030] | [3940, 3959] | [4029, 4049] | -0.064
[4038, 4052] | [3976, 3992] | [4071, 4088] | -0.030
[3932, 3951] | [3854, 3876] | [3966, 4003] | 0.034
